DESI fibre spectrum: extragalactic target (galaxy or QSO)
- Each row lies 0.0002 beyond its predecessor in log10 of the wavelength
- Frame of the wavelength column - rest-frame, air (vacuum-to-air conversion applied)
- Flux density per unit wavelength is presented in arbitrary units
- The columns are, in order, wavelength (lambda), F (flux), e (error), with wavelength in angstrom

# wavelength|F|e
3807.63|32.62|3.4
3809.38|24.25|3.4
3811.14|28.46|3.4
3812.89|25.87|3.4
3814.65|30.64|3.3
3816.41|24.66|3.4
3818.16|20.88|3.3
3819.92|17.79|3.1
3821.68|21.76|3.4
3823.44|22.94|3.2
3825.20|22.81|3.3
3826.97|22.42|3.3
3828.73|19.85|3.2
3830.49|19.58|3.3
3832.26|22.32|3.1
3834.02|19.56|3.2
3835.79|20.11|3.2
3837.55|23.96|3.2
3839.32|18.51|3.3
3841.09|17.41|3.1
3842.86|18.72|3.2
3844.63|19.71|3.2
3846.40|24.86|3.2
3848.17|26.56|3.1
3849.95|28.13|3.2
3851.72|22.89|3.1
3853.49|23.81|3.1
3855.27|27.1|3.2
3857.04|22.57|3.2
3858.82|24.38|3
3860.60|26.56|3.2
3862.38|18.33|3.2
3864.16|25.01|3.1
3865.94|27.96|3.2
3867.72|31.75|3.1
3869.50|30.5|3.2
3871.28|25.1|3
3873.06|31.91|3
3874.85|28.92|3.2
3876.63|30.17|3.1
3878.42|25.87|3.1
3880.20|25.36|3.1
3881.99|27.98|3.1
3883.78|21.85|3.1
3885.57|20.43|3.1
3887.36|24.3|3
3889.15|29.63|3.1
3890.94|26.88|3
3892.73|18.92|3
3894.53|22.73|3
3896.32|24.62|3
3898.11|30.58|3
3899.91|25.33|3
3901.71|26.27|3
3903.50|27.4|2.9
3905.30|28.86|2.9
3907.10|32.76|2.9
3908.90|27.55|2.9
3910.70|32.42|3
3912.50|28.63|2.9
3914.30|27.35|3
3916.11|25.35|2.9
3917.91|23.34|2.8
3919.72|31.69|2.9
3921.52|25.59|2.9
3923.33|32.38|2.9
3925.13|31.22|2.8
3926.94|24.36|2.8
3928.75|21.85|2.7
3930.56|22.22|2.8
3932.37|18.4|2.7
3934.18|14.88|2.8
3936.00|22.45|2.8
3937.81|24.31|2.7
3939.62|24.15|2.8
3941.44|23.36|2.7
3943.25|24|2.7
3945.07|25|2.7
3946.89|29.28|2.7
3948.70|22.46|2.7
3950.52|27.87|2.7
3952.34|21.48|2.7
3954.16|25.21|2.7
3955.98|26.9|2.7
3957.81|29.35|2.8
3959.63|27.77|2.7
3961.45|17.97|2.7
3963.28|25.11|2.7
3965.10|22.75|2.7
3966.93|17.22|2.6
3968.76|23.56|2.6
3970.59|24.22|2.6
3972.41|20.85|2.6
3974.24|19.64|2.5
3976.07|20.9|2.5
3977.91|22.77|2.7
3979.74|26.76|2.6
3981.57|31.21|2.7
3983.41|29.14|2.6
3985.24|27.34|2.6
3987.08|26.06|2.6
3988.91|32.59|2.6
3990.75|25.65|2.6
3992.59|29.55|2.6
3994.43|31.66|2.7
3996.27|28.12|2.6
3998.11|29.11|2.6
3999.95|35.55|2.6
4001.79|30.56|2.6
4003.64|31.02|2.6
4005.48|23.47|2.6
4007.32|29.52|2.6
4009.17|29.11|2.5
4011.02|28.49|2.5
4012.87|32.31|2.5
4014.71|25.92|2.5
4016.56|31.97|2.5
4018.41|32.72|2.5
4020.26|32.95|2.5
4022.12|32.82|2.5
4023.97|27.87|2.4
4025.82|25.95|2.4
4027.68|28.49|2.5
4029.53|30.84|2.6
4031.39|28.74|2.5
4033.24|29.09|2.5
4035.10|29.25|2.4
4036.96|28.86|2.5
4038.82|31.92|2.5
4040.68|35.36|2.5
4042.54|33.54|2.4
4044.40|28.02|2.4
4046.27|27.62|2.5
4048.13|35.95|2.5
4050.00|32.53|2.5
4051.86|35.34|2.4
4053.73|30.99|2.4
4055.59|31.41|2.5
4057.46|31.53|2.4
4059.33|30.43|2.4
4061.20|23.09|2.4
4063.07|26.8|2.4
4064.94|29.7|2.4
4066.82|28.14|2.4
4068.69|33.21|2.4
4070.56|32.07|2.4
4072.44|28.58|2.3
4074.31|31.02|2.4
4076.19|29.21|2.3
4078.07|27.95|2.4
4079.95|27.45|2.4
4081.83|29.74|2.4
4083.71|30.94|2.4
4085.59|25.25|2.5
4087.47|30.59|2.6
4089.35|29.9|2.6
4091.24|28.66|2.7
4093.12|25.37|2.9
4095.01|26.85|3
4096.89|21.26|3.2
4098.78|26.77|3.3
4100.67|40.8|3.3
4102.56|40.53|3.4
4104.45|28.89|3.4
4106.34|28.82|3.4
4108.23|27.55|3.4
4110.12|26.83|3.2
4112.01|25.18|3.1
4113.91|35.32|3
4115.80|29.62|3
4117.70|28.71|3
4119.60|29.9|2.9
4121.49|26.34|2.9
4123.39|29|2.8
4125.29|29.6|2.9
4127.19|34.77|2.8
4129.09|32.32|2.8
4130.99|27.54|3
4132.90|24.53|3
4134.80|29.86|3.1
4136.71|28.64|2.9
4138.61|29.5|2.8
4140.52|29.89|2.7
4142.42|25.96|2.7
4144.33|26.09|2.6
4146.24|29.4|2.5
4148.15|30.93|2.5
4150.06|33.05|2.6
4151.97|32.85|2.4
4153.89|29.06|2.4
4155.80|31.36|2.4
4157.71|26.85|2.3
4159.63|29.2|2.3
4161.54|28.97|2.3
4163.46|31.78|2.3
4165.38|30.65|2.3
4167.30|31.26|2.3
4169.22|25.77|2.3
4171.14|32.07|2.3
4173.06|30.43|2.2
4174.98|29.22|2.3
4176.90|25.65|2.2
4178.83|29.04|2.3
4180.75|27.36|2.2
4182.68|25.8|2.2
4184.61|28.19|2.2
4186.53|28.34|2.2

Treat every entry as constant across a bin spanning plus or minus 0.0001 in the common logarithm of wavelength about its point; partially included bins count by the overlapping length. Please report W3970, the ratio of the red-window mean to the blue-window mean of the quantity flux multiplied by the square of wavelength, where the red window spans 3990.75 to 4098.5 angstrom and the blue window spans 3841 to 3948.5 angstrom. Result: 1.25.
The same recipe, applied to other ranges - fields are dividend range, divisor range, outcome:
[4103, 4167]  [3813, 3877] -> 1.43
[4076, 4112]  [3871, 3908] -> 1.21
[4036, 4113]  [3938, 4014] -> 1.19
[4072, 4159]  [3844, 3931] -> 1.25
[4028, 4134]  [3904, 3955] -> 1.25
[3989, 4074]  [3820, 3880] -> 1.38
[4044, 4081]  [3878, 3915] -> 1.23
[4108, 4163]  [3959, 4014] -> 1.18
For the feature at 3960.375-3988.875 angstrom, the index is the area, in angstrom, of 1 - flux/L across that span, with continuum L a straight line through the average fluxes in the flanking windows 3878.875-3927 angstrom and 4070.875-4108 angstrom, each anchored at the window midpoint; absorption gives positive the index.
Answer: 3.9 angstrom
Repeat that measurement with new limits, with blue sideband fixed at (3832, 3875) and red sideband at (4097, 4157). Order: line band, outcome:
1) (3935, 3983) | 4.1 angstrom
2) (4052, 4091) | -1.1 angstrom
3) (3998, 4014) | -1.5 angstrom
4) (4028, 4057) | -3.2 angstrom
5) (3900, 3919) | -1.9 angstrom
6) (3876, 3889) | -0.2 angstrom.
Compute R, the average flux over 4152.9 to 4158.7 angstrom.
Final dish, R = 29.1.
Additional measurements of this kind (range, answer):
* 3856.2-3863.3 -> 22.9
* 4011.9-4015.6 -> 29.2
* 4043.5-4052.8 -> 31.9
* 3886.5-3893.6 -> 25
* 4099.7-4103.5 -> 40.5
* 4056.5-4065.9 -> 28.3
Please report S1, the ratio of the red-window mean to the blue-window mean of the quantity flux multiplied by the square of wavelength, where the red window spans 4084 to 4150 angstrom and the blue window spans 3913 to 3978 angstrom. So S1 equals 1.3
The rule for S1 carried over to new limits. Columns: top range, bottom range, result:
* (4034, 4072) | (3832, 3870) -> 1.44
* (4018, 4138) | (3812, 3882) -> 1.39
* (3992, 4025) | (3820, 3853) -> 1.52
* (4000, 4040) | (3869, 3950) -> 1.21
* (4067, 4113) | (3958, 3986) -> 1.30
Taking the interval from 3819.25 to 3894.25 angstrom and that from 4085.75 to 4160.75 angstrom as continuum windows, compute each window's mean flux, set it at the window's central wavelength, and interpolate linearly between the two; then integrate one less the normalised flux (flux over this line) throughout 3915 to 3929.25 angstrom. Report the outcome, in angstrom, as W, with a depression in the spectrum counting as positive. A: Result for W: -1.03 angstrom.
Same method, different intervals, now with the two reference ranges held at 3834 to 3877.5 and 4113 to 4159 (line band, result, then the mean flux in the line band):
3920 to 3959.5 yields 2.1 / 24.8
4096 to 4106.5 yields -0.9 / 31.4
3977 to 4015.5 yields -2.4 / 28.9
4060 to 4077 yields -0.4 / 29.1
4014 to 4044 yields -2.9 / 30.4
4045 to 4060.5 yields -2.0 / 31.8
